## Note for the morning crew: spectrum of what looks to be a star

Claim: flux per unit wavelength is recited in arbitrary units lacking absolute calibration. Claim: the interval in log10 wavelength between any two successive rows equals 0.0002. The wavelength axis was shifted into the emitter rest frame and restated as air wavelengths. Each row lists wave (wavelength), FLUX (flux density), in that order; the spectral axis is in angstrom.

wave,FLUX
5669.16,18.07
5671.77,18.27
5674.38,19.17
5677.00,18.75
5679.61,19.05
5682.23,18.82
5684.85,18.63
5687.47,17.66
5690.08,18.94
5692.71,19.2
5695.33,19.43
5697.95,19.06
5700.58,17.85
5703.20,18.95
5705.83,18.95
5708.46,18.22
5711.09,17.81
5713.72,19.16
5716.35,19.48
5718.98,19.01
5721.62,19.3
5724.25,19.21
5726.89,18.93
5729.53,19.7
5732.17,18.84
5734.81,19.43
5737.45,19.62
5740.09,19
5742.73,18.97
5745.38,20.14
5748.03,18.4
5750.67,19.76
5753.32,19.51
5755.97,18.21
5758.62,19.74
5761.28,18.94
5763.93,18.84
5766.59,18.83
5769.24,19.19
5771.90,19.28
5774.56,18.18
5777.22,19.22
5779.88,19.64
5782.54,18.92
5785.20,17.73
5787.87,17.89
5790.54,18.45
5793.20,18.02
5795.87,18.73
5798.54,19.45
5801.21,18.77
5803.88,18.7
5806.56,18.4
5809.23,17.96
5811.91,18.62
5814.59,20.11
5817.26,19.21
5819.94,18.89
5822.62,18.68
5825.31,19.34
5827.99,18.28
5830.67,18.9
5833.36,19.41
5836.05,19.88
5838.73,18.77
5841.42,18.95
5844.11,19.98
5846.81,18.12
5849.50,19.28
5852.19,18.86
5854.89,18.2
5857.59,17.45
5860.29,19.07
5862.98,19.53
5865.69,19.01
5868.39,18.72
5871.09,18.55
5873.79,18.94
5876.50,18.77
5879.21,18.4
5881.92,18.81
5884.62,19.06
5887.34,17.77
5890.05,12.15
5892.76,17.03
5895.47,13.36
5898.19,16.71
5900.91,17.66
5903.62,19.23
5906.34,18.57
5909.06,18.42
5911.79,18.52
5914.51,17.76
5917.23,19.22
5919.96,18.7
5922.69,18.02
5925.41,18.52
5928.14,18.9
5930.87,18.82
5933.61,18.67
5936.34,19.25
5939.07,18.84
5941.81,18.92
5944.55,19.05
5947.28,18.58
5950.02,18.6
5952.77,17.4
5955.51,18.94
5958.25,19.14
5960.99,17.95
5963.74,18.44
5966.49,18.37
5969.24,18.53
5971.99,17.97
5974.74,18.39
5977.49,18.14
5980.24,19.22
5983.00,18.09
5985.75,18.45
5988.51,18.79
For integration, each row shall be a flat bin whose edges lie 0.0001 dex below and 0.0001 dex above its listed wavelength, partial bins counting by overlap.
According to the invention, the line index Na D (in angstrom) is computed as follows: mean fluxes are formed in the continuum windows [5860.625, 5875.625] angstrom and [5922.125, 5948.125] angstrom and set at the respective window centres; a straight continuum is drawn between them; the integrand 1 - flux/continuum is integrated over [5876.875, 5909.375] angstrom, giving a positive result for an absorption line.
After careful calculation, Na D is 2.8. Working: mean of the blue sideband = 19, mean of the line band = 17.3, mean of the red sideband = 18.8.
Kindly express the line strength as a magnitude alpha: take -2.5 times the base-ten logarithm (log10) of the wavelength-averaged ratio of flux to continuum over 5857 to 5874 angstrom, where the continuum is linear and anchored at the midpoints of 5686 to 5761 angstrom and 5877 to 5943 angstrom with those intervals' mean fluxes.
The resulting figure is -0.034 mag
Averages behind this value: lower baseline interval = 19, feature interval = 18.8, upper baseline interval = 18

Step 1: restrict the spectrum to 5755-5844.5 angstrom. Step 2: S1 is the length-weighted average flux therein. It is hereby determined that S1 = 18.9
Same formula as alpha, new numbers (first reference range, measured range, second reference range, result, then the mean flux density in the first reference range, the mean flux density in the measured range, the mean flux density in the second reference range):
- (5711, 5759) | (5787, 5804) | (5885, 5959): 0.013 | 19.2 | 18.6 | 18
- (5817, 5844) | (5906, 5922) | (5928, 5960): 0.019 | 19.1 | 18.5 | 18.7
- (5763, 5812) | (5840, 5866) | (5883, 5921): -0.051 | 18.7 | 18.8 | 17.4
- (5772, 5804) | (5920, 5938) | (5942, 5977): -0.012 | 18.7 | 18.7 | 18.5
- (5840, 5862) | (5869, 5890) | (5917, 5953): 0.030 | 18.8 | 18.2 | 18.7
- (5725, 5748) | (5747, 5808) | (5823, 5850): 0.021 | 19.3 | 18.8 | 19.1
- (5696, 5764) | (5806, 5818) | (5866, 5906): -0.035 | 19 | 18.9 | 17.6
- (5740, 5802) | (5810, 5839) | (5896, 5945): -0.020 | 18.9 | 19.1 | 18.4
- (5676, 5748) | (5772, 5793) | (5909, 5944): 0.016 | 19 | 18.6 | 18.7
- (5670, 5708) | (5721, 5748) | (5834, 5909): -0.038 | 18.7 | 19.3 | 18.2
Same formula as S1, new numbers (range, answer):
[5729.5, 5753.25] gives 19.3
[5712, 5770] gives 19.2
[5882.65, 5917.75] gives 17.3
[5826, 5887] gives 18.8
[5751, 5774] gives 19.1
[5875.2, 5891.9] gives 17.5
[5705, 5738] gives 19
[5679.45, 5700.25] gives 18.8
